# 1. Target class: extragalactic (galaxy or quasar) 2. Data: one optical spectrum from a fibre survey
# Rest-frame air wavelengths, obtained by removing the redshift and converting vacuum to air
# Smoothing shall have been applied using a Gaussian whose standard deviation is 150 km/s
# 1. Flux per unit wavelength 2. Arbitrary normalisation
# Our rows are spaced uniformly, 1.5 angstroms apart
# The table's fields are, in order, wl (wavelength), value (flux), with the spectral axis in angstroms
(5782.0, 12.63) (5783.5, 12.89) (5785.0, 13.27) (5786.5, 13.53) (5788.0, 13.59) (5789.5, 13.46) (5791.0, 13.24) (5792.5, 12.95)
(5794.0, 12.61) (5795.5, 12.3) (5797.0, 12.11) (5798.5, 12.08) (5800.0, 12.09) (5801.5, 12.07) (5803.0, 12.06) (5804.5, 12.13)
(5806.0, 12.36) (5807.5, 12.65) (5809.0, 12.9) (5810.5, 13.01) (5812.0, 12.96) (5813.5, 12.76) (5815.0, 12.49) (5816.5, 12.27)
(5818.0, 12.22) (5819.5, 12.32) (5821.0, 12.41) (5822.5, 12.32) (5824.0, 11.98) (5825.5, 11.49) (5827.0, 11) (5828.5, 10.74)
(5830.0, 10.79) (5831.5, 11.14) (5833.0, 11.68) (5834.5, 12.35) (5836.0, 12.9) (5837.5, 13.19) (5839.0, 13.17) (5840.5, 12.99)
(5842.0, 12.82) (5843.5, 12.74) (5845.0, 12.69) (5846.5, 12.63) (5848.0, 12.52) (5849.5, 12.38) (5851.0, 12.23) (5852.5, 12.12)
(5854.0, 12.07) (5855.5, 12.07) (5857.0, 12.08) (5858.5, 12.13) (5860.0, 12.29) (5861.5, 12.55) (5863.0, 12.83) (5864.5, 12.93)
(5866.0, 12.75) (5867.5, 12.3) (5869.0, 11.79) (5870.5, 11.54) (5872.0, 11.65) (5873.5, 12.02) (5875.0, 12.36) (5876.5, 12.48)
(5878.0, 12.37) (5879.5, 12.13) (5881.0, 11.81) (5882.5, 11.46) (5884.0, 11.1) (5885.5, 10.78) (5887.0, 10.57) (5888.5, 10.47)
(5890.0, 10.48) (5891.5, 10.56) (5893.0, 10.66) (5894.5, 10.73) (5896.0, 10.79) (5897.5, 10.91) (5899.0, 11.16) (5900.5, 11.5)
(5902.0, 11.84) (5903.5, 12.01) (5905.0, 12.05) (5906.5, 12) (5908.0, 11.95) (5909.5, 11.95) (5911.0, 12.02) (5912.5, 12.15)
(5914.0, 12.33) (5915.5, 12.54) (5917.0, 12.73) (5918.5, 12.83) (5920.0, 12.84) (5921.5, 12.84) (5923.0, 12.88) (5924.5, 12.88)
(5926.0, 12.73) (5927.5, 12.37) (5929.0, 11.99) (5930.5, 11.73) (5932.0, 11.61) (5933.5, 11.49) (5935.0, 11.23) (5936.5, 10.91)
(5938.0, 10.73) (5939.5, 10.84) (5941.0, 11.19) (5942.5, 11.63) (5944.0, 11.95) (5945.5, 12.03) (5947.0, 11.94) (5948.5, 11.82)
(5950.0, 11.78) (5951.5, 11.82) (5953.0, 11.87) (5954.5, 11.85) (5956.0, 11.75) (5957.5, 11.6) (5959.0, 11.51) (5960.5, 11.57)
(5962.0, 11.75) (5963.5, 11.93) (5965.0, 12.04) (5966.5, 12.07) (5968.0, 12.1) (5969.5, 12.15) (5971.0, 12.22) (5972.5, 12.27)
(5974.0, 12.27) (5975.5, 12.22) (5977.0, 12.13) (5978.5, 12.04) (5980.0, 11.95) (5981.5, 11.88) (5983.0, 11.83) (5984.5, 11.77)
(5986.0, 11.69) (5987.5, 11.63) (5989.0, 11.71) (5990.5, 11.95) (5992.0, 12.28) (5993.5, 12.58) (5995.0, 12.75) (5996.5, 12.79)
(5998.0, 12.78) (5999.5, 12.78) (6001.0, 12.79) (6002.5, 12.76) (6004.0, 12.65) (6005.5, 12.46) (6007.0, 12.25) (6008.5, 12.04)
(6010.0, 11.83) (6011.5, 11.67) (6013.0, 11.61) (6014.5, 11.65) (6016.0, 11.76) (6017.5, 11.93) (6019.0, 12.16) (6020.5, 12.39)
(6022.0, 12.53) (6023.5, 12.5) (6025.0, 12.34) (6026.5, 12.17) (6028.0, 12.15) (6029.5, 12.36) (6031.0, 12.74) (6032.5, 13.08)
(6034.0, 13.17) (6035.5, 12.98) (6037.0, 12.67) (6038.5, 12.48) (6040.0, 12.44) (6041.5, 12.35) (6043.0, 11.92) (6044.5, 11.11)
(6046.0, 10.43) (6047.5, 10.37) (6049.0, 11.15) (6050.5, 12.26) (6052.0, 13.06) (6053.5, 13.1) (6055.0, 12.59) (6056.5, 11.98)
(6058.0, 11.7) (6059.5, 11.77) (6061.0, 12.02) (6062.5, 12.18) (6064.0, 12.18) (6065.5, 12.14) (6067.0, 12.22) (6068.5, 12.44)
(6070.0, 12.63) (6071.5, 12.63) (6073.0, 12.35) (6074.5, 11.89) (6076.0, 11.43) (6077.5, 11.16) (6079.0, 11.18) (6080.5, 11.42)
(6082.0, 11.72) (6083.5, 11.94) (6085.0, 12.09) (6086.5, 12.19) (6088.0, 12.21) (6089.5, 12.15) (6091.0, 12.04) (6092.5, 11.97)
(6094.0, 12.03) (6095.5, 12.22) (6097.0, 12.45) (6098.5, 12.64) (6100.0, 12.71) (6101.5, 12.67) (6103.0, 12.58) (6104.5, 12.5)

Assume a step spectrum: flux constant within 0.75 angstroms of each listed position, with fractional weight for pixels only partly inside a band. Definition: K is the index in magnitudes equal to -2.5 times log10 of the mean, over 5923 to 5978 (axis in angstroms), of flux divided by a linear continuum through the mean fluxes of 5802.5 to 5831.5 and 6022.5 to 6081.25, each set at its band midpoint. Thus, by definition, 0.03 mag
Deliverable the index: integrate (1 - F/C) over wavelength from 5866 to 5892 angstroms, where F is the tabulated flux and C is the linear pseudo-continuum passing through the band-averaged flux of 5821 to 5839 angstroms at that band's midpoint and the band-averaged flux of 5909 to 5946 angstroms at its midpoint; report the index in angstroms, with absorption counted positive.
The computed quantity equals 0.8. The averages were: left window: 11.9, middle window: 11.6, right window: 12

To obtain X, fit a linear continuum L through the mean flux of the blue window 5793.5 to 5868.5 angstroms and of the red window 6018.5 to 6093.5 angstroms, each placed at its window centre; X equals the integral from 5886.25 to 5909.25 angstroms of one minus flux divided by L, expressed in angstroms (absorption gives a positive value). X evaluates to 2.0 angstroms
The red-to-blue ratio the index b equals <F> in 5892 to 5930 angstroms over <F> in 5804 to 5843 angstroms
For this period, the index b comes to 1.0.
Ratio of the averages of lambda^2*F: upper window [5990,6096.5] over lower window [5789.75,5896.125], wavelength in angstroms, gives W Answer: 1.1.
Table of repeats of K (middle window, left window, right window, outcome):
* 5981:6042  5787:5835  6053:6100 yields -0.01 mag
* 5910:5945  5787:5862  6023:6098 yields 0.02 mag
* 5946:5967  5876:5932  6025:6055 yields 0.01 mag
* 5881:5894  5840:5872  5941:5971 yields 0.13 mag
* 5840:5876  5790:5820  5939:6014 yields 0.00 mag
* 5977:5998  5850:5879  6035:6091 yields 0.00 mag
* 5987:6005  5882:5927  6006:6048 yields -0.04 mag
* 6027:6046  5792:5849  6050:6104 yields -0.02 mag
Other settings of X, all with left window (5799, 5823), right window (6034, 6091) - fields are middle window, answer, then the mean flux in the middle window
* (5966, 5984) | 0.12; 12.1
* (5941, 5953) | 0.40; 11.8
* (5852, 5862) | 0.15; 12.2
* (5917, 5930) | -0.43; 12.7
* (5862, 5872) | 0.03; 12.3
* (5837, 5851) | -0.42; 12.8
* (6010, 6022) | 0.18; 11.9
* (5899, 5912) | 0.43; 11.9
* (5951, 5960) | 0.35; 11.7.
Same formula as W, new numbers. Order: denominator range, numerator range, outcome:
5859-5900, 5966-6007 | 1.09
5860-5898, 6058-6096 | 1.10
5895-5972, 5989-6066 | 1.06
